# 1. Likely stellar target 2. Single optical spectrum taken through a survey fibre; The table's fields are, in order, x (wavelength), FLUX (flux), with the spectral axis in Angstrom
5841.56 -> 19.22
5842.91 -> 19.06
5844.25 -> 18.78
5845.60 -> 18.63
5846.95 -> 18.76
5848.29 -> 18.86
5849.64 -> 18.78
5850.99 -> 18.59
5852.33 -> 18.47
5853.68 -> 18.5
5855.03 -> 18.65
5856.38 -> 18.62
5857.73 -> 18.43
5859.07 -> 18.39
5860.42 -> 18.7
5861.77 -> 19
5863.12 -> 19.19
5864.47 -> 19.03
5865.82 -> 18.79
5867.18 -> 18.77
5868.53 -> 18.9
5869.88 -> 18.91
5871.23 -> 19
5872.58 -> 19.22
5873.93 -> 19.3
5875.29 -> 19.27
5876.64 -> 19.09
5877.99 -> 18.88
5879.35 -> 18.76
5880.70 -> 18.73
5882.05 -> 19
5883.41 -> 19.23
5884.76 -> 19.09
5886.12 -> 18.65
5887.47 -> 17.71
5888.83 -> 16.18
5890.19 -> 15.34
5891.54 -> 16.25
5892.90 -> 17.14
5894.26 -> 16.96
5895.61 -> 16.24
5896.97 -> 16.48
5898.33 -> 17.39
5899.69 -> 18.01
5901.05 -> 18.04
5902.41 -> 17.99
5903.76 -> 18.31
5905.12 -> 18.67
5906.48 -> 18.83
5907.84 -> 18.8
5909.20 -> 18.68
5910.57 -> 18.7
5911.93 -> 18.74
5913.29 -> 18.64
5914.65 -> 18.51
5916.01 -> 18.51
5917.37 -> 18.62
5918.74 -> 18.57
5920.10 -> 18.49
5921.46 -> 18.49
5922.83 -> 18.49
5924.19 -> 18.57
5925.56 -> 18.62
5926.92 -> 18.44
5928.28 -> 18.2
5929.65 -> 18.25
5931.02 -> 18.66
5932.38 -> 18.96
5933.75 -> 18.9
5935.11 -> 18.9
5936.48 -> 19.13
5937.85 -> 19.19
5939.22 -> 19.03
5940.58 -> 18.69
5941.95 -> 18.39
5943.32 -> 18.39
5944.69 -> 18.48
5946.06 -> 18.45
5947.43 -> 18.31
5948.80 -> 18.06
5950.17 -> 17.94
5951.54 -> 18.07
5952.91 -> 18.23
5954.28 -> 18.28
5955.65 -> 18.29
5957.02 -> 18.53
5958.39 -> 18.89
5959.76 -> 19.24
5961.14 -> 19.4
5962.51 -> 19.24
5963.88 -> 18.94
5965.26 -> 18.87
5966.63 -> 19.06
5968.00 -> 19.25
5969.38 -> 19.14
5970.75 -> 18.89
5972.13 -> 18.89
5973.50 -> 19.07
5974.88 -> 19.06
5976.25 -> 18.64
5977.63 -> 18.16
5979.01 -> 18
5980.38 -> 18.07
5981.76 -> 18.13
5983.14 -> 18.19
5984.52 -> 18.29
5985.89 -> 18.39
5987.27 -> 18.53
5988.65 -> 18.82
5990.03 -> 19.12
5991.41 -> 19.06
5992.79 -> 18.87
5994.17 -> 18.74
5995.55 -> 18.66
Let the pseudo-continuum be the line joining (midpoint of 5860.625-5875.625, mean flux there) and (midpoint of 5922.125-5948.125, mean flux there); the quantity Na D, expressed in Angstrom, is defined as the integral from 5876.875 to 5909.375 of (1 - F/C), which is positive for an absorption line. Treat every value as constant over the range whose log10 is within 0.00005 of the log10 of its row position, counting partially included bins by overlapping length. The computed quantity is 1.7 Angstrom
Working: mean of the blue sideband 19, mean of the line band 17.9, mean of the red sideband 18.6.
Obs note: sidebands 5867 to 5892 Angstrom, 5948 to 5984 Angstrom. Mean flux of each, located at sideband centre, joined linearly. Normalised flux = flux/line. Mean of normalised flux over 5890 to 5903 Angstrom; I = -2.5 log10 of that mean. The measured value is 0.09 mag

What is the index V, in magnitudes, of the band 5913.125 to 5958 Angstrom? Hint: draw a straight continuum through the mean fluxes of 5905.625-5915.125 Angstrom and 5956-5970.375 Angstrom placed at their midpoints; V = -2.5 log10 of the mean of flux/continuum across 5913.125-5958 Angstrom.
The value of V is 0.02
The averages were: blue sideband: 18.7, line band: 18.5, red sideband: 19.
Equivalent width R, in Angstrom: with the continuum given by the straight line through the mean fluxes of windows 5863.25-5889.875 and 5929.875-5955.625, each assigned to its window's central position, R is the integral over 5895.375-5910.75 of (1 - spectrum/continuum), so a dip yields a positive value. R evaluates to 0.5 Angstrom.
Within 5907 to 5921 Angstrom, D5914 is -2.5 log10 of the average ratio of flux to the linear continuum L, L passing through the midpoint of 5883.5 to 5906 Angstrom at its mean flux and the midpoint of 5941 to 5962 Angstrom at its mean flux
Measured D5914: -0.05 mag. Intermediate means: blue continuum 17.5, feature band 18.6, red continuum 18.5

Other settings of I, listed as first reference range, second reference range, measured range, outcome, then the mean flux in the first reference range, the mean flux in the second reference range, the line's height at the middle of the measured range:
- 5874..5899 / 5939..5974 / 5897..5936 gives -0.02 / 17.8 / 18.7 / 18.2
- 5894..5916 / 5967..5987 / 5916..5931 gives -0.01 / 18.1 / 18.6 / 18.2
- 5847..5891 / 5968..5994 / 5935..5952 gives 0.01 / 18.6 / 18.6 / 18.6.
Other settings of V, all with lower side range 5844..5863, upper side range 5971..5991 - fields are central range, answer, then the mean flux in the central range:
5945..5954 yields 0.02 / 18.2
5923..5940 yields -0.01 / 18.7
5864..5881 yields -0.02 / 19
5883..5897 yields 0.09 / 17.2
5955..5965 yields -0.02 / 18.9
